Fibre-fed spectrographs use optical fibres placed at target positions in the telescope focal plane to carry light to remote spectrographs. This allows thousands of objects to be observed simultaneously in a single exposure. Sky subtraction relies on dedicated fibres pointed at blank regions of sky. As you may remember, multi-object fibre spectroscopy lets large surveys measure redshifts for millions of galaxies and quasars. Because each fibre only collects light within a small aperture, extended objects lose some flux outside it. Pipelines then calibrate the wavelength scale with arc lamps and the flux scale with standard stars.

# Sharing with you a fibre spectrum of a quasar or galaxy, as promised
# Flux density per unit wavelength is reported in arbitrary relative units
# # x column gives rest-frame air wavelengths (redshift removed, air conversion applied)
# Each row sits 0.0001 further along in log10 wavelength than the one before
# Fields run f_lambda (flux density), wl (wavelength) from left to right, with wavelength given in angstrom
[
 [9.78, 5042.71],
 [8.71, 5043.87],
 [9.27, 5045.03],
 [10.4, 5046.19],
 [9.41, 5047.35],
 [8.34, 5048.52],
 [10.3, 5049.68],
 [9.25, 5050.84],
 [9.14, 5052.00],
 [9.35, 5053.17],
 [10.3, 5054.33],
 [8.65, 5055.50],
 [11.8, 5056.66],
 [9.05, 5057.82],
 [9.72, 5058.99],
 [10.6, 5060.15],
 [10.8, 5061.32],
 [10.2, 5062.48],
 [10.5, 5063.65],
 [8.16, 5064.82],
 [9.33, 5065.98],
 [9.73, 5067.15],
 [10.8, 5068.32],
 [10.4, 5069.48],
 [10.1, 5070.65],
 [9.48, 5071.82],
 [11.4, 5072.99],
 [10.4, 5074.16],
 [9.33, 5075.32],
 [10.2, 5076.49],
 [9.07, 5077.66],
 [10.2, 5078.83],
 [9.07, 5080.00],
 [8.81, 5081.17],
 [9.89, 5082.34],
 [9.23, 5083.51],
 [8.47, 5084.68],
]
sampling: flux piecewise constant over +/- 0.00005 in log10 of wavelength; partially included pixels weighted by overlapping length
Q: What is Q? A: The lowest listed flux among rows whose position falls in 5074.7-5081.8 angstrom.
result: 8.81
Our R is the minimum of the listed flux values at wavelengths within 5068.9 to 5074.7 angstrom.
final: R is 9.48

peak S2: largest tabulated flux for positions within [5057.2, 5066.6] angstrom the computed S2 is 10.8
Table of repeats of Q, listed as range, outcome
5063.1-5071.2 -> 8.16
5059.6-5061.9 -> 10.6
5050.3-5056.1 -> 8.65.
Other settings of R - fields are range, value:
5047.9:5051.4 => 8.34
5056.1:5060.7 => 9.05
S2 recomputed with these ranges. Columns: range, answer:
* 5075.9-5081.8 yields 10.2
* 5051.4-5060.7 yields 11.8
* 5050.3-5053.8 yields 9.35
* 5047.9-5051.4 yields 10.3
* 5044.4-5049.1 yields 10.4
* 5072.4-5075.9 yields 11.4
